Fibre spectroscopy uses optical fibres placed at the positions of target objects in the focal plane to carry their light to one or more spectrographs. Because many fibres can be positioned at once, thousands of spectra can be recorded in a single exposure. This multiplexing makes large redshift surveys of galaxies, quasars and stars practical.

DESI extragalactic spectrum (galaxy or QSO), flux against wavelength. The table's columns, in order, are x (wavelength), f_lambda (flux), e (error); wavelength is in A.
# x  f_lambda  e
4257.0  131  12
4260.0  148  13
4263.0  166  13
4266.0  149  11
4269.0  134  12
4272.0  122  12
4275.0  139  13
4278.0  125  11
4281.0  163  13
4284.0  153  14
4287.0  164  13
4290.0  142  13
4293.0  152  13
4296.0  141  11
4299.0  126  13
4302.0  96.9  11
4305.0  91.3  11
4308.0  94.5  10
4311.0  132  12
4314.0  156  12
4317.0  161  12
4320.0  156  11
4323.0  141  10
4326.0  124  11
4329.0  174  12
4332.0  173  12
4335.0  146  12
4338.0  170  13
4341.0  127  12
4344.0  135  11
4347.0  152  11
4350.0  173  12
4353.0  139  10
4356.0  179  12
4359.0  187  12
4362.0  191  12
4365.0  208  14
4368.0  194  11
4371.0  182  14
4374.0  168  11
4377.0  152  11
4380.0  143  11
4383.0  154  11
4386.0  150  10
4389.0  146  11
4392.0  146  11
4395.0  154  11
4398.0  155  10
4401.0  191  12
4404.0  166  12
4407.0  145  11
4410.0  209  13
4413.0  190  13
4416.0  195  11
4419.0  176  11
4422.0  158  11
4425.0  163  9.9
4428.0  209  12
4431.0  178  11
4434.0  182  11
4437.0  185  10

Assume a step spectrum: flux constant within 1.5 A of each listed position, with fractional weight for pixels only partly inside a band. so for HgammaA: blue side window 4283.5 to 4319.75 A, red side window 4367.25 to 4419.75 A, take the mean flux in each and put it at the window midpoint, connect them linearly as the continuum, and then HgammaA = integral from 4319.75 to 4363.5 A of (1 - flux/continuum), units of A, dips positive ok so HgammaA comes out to -2.7 A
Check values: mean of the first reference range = 134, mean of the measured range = 158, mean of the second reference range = 167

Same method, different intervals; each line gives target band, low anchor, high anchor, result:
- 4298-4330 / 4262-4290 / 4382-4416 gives 4.31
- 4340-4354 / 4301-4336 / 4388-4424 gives 0.19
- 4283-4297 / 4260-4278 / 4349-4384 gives -0.26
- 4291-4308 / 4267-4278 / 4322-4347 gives 2.36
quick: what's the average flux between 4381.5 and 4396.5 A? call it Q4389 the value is 150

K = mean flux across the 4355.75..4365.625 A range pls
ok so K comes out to 191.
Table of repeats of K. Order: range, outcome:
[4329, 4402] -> 163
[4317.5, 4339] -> 155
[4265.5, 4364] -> 146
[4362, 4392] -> 167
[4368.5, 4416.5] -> 165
